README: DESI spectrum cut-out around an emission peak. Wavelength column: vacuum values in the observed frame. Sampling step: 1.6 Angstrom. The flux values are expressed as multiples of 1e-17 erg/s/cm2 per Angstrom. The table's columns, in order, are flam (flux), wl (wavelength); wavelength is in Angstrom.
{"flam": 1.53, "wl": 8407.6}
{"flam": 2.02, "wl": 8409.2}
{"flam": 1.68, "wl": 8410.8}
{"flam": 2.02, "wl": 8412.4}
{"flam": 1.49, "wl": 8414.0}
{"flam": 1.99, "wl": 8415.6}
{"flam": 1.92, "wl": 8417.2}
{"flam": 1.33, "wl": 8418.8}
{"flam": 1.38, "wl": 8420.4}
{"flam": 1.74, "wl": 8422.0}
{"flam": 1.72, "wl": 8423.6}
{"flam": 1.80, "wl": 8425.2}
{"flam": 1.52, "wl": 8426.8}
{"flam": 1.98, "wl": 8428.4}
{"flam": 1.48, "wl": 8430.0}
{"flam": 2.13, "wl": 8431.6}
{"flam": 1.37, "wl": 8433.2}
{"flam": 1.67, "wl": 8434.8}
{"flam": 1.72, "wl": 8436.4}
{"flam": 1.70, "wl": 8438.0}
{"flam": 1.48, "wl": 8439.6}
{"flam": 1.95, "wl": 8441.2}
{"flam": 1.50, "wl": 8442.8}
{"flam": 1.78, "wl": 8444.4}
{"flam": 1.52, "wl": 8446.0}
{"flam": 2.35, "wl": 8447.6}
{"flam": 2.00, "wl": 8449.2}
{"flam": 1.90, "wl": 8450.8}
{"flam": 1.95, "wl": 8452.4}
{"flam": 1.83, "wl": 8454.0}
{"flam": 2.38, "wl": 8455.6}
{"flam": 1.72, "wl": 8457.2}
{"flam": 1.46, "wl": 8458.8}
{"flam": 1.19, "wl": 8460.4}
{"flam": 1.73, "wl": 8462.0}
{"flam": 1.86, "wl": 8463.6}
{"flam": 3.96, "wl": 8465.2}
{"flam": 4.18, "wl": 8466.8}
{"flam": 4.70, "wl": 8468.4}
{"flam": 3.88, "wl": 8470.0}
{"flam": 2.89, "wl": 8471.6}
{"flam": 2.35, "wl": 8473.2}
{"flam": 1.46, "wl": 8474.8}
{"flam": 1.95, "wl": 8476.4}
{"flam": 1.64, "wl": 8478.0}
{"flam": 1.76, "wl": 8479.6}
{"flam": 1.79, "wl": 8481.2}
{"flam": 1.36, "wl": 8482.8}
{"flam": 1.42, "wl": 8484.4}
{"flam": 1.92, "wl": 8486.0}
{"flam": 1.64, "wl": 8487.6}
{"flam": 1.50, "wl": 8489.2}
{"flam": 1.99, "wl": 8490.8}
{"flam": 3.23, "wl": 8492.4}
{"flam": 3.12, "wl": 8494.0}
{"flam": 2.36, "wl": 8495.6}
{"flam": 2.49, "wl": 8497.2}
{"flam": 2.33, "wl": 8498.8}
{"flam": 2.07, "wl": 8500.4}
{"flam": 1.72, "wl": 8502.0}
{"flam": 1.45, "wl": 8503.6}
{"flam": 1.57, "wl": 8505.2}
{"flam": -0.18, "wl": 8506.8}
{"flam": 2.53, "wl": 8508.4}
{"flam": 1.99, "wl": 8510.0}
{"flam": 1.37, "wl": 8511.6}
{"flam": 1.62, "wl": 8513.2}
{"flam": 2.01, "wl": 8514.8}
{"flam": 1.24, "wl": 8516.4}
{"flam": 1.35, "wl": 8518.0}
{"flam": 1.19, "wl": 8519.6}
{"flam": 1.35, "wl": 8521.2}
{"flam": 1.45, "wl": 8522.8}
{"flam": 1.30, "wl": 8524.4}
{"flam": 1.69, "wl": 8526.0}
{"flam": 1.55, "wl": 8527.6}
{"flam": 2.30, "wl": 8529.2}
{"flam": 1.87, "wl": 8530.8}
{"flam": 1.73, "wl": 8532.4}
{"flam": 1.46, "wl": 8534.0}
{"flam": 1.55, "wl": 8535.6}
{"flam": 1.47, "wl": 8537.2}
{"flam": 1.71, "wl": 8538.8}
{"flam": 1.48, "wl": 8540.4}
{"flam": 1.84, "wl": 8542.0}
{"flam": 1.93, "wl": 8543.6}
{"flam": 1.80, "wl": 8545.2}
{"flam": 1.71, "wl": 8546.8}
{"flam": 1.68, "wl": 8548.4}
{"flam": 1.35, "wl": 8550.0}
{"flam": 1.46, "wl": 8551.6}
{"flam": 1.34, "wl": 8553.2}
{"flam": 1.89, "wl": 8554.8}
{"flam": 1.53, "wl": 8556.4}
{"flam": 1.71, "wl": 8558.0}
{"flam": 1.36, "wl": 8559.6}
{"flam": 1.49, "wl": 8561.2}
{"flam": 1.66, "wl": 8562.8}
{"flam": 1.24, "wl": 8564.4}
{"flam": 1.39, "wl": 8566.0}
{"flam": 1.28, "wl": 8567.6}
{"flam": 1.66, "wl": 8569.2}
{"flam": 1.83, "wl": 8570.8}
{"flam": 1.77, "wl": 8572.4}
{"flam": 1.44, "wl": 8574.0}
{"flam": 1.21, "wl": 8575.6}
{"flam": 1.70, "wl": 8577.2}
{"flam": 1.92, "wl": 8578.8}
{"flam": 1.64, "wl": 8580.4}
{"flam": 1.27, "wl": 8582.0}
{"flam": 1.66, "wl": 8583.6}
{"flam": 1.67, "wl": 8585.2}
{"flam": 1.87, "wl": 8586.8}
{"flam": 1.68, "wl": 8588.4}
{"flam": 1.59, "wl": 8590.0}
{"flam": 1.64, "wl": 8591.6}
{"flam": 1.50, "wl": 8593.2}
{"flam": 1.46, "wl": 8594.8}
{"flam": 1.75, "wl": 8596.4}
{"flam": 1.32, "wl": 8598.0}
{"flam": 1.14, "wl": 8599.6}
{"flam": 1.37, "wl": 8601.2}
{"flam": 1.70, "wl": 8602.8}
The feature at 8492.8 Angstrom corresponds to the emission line [N II] 6583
